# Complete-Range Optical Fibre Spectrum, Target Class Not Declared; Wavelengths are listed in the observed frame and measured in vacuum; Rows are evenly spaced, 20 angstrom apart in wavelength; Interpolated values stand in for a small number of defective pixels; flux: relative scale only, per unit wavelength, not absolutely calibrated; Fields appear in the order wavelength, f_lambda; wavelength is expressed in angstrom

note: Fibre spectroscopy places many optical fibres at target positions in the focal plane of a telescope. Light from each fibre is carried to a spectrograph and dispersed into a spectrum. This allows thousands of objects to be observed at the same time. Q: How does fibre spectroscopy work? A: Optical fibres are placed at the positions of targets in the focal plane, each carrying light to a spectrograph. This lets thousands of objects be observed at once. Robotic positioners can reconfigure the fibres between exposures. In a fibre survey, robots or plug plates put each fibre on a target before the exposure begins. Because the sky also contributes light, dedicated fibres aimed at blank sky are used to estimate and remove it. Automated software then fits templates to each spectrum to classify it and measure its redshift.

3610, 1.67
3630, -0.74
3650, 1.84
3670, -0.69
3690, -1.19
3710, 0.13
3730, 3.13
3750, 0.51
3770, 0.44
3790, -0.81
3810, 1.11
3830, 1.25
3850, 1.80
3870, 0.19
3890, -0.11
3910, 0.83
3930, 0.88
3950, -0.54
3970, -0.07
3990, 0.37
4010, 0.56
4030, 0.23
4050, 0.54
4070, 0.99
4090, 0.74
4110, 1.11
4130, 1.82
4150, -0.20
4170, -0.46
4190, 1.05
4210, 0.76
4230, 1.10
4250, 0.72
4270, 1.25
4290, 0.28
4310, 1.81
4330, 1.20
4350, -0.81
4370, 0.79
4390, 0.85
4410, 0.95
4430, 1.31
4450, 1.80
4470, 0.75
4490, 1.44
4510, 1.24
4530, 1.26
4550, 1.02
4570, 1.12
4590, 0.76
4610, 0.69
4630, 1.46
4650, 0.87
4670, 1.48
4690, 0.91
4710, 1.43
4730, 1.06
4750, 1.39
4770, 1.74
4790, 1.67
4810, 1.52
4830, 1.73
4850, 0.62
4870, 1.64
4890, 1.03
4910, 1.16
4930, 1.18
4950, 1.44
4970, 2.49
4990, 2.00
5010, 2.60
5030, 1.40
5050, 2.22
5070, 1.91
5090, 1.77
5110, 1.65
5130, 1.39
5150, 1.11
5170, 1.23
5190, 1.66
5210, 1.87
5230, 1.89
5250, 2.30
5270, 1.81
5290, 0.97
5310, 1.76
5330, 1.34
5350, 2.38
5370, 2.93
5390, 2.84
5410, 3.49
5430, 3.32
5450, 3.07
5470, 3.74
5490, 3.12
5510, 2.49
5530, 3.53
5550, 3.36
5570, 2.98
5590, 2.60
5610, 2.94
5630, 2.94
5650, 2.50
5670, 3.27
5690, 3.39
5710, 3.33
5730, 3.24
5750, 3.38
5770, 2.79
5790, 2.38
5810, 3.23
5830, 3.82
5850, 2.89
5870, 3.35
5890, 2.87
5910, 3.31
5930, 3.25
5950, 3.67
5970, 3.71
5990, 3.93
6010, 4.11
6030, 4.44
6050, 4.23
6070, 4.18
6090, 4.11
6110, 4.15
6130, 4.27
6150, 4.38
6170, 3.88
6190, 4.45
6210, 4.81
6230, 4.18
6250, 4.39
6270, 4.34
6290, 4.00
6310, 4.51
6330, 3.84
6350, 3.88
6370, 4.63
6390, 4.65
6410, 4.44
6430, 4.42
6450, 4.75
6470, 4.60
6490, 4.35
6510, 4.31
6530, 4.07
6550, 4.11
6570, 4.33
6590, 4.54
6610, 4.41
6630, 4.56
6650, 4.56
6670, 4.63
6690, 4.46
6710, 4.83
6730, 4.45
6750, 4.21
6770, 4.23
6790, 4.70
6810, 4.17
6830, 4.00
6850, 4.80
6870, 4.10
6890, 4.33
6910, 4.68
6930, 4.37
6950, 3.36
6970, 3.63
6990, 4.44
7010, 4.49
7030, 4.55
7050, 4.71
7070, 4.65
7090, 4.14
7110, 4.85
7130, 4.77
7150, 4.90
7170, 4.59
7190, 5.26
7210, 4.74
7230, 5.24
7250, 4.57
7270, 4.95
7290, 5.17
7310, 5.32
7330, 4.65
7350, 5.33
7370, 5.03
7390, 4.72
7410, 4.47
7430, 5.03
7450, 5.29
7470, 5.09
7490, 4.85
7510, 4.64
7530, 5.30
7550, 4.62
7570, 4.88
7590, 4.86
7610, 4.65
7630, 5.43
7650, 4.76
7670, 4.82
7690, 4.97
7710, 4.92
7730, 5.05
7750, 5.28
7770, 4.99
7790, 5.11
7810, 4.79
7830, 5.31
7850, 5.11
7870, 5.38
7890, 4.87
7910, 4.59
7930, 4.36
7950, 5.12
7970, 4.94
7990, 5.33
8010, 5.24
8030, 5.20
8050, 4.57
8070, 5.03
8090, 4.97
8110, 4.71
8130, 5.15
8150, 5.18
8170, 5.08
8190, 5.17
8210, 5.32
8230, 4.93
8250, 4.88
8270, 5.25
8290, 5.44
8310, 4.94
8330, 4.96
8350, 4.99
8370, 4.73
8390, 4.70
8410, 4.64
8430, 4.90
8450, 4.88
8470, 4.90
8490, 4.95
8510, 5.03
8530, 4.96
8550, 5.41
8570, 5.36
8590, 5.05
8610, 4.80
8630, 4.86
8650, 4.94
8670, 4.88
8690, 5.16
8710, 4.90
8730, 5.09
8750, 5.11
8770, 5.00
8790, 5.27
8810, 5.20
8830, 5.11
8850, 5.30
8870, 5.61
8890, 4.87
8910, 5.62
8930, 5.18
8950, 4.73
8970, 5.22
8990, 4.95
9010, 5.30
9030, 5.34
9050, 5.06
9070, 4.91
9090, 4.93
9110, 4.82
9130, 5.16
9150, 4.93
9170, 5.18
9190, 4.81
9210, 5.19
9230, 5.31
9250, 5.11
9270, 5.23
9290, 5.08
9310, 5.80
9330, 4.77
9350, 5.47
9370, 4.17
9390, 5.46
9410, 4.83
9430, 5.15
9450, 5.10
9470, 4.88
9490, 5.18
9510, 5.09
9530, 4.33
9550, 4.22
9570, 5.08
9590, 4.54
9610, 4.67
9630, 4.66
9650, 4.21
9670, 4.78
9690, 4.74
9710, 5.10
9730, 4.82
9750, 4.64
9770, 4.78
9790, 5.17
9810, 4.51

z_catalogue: 0.344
